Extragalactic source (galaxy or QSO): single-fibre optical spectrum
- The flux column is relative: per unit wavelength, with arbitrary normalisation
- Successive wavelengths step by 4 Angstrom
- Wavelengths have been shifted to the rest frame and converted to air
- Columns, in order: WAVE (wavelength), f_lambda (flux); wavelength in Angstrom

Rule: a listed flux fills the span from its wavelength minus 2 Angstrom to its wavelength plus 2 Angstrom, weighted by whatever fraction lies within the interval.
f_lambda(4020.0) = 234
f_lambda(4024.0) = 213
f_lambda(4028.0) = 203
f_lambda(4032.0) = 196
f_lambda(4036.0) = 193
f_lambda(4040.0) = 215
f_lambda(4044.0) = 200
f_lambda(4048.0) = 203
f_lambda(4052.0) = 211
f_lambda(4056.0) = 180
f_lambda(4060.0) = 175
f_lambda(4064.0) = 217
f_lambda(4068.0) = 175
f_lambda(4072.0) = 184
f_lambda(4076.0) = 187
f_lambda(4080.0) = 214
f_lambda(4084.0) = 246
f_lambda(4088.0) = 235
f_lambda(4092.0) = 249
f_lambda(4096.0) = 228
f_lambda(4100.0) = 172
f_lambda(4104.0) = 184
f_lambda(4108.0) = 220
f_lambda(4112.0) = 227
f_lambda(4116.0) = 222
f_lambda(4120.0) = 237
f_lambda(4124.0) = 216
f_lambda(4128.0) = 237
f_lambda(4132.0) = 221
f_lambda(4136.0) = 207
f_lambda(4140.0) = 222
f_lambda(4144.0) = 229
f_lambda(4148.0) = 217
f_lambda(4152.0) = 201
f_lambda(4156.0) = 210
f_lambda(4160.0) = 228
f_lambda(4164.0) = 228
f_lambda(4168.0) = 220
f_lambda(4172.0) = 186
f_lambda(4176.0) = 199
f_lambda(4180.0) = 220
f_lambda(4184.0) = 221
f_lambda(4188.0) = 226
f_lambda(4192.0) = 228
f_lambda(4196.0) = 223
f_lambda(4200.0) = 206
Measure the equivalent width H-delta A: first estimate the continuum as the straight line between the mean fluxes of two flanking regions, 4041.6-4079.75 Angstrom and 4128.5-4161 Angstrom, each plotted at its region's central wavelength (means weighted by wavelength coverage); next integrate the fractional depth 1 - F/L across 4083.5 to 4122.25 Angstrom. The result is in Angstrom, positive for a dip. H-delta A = -2.93 Angstrom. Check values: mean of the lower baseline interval 194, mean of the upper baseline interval 217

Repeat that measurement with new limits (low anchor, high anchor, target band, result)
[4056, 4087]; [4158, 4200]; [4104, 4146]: -2.7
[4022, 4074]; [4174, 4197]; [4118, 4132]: -1.3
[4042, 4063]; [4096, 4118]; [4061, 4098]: -2.4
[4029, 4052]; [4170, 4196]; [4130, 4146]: -0.7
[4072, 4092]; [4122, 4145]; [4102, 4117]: 0.6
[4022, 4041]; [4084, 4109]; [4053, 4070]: 1.7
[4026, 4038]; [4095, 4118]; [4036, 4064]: 0.2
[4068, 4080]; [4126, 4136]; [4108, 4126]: -0.8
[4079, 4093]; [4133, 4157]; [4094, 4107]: 1.9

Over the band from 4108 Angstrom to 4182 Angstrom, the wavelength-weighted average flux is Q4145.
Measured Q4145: 218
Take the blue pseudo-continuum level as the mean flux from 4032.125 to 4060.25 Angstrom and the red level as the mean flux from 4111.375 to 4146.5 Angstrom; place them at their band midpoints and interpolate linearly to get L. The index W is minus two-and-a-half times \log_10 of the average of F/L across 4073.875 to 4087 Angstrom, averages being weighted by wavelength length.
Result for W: -0.040 mag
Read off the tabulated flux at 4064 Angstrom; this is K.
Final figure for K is 217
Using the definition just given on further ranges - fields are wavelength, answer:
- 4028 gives 203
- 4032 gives 196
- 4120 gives 237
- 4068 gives 175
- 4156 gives 210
